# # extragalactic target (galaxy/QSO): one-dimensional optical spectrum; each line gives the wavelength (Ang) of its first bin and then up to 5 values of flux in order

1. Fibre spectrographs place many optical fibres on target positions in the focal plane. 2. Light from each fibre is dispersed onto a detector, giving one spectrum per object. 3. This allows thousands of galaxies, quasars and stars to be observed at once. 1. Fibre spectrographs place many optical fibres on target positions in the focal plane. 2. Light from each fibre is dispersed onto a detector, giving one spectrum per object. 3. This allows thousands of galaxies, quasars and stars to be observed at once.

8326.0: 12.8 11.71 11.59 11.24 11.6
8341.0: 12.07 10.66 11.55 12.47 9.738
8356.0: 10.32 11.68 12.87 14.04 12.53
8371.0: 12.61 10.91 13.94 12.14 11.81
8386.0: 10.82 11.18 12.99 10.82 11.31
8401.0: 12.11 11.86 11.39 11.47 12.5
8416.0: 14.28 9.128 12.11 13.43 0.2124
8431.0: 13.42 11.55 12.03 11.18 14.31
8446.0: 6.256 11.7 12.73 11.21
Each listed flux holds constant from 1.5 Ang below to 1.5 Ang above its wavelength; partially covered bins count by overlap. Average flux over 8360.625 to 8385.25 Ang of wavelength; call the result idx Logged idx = 12.6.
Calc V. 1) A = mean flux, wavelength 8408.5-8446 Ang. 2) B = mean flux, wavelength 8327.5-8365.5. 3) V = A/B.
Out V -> 1.0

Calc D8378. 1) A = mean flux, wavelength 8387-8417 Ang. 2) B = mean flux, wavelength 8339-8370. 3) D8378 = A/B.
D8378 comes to 1.01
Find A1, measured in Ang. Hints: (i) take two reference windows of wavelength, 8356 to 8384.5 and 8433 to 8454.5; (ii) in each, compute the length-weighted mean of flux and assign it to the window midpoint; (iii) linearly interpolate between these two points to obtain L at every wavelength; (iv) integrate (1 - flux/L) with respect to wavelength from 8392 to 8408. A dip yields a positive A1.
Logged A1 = 0.5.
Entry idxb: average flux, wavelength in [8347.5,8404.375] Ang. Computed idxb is 11.9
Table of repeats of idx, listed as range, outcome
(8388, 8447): 11.2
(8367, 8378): 12.4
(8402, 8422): 11.8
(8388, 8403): 11.7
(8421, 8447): 10.6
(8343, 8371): 11.8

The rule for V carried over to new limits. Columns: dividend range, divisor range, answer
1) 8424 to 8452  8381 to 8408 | 0.91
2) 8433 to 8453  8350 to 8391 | 0.95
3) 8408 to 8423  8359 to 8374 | 0.94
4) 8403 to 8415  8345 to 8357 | 1.08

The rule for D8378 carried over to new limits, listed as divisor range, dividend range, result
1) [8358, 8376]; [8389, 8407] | 0.94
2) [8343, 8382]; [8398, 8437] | 0.93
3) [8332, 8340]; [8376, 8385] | 1.08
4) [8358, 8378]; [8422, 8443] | 0.85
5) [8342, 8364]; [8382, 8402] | 1.01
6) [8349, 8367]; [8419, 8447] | 0.89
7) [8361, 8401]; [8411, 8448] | 0.90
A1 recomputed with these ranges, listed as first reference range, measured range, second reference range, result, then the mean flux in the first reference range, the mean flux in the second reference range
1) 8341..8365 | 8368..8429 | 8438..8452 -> -0.8 Ang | 11.5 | 11.1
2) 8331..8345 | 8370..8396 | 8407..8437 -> -1.7 Ang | 11.5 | 11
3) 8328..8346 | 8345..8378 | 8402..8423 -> -1.2 Ang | 11.5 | 11.8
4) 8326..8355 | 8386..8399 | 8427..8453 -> -0.6 Ang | 11.5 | 10.5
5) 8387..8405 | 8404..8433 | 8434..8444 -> 2.5 Ang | 11.7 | 12.3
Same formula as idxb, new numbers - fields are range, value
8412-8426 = 12.2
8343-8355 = 11.1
